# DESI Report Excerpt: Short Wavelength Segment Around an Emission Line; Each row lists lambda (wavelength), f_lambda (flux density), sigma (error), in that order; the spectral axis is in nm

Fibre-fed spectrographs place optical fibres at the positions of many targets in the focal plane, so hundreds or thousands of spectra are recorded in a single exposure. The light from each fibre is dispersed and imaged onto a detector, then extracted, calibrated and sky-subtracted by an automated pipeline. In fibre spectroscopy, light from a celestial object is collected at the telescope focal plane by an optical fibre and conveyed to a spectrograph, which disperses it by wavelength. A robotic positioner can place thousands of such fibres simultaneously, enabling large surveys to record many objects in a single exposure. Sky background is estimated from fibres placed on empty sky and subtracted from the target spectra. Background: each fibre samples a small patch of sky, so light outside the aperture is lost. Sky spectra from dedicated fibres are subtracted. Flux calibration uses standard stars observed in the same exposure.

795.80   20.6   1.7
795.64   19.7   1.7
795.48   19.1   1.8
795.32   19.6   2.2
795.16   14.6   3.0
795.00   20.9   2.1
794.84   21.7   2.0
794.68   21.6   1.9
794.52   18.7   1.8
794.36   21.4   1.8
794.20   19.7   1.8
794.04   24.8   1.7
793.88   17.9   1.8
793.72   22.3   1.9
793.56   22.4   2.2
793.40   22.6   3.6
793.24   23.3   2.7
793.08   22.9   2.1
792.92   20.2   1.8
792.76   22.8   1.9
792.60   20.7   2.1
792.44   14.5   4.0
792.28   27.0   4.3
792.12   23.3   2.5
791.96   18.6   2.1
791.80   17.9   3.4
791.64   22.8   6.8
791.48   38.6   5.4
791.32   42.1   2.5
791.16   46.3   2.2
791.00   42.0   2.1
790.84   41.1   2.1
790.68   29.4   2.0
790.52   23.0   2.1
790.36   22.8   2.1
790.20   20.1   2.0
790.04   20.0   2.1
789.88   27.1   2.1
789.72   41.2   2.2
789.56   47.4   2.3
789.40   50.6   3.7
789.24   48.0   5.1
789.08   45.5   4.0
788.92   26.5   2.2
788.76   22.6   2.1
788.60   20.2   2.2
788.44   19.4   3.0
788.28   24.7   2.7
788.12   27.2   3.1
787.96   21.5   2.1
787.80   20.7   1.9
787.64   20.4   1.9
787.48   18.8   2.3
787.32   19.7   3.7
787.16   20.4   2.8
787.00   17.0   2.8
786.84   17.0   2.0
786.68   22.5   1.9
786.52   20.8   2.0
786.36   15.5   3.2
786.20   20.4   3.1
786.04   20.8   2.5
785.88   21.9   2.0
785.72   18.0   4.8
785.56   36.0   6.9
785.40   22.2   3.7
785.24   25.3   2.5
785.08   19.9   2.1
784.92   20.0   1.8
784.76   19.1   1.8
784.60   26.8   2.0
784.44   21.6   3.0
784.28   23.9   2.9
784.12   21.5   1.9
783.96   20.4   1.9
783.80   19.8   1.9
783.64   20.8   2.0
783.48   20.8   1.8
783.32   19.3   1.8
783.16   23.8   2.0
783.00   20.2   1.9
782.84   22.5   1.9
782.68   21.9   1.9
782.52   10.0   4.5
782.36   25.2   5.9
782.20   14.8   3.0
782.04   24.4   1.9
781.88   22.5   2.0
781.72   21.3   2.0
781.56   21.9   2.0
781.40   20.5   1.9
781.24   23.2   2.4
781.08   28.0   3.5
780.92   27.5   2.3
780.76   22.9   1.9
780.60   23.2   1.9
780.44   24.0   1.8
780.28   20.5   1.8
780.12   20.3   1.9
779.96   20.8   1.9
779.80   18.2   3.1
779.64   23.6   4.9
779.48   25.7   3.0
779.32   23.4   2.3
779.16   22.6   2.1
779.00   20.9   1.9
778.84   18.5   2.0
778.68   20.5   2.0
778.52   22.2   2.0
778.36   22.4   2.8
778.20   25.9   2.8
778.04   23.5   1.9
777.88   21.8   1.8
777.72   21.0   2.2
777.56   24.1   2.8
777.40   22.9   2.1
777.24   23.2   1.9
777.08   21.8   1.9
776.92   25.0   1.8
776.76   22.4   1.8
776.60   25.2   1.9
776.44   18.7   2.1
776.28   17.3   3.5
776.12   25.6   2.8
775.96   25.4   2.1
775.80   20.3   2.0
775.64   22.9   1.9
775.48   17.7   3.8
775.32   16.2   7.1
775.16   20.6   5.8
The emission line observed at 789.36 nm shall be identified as [S II]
